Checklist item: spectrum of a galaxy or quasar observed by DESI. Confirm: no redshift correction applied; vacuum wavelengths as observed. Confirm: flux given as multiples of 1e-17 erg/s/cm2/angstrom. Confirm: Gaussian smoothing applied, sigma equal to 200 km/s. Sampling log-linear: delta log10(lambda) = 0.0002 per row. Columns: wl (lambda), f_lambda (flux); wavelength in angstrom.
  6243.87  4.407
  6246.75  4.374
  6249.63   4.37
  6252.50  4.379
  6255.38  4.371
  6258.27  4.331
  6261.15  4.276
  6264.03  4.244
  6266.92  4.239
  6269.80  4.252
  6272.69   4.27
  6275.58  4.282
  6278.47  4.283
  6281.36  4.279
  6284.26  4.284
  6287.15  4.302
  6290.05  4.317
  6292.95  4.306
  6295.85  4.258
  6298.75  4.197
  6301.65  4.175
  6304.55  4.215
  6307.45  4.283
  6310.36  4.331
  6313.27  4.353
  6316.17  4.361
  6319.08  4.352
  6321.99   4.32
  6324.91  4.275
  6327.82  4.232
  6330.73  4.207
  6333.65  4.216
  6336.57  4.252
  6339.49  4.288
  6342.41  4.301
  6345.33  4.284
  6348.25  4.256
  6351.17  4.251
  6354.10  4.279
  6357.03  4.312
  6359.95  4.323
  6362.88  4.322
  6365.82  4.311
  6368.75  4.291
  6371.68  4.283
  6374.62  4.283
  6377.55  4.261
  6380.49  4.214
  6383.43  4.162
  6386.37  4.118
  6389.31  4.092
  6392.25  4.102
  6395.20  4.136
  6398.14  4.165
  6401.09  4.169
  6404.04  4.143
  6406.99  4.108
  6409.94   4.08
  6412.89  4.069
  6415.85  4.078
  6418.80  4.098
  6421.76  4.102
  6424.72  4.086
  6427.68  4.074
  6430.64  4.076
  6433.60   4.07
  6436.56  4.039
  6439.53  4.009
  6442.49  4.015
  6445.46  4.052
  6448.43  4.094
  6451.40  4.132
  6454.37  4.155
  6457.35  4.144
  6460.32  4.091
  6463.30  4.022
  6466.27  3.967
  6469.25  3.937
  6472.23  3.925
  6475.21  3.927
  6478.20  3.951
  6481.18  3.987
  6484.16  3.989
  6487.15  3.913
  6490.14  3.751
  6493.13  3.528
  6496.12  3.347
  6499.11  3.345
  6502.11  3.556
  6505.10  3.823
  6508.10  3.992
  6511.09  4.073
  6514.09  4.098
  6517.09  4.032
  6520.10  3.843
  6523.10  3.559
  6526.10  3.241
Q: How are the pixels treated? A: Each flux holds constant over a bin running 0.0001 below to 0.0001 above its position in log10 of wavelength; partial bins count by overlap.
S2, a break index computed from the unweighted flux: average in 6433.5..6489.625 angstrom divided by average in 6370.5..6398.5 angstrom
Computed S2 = 0.96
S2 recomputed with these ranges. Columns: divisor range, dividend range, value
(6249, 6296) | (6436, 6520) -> 0.91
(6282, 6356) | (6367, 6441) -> 0.97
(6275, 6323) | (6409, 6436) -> 0.95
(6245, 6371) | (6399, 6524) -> 0.92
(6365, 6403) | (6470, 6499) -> 0.90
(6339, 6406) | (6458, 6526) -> 0.91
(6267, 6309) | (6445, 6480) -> 0.95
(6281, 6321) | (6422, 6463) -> 0.95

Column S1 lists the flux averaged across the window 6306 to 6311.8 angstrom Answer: 4.3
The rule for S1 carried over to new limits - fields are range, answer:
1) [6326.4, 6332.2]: 4.22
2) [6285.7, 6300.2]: 4.28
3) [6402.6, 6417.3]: 4.09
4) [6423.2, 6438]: 4.07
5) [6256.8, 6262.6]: 4.3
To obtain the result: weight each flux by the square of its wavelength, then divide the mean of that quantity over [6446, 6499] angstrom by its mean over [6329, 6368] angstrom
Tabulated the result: 0.95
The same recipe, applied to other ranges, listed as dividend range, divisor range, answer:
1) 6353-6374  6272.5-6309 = 1.03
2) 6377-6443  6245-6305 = 1.00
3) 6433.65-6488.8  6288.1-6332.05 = 0.98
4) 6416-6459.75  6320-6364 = 0.98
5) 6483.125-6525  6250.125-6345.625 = 0.94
